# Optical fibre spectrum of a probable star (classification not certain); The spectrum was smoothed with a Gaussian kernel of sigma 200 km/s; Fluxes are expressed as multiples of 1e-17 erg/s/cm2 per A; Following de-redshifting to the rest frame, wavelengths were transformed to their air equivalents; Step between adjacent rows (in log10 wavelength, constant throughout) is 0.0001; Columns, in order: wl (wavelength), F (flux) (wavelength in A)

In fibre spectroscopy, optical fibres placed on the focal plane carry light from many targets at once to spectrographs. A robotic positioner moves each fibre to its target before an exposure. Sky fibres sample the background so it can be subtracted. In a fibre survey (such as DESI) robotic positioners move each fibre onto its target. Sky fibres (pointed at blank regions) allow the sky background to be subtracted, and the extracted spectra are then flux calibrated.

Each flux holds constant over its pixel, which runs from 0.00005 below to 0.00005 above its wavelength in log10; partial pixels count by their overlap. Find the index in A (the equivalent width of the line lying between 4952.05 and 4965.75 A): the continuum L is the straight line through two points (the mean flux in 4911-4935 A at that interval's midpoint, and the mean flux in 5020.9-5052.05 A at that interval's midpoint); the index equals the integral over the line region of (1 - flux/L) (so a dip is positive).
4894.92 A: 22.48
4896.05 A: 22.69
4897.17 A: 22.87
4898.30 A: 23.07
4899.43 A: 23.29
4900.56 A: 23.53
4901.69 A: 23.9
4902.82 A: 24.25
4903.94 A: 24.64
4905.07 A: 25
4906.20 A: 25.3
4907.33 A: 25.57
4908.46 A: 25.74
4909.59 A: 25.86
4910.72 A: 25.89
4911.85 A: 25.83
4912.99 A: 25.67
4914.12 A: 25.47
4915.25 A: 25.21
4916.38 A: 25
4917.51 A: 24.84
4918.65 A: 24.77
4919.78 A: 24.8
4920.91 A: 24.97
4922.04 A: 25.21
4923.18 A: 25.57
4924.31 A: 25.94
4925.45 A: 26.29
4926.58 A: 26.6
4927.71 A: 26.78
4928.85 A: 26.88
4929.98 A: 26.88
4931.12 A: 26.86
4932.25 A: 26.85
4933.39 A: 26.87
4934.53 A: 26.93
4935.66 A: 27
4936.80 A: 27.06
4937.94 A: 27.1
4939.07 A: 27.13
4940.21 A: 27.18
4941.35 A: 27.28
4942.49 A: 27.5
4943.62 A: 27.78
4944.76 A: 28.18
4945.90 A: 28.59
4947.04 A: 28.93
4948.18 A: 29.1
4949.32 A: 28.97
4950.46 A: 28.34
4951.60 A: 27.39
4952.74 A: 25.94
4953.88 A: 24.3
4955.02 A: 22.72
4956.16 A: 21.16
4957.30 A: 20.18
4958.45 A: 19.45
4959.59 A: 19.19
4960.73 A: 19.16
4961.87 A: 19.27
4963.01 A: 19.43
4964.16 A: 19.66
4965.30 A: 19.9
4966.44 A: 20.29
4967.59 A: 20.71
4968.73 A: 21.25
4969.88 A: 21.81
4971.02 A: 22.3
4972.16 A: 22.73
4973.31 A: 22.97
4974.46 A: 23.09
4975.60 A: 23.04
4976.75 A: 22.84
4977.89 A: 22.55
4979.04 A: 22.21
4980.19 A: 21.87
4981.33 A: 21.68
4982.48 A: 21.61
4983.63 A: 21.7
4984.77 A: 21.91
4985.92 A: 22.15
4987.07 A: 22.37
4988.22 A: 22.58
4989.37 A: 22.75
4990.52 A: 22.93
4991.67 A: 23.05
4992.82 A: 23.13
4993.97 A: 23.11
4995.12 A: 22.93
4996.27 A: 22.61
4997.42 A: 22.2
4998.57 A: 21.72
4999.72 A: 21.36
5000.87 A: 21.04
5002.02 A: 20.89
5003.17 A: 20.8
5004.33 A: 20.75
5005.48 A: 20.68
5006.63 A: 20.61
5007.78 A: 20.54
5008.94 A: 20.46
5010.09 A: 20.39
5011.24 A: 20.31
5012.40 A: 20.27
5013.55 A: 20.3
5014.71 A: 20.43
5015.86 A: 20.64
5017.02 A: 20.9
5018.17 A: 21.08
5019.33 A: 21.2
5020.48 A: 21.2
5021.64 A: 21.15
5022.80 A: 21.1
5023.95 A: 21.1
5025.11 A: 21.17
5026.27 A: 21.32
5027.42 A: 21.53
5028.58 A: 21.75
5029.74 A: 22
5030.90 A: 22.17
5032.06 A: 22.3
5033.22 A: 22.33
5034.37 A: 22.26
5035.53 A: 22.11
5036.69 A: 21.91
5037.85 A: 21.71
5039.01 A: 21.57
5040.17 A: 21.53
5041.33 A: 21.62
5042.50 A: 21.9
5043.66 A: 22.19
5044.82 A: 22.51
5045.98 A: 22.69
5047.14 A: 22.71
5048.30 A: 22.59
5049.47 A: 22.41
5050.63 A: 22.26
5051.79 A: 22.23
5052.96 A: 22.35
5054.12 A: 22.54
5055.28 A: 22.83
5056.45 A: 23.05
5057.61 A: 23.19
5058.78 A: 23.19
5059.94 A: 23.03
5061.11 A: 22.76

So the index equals 2.1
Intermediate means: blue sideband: 25.9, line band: 20.9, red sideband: 21.9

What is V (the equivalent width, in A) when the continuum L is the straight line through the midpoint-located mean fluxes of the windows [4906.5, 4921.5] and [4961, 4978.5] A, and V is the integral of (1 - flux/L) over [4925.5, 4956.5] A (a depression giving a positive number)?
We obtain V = -4.62 A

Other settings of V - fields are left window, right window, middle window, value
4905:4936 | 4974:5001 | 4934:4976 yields -0.01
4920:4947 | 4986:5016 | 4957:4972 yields 2.53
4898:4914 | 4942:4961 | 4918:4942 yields -1.33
